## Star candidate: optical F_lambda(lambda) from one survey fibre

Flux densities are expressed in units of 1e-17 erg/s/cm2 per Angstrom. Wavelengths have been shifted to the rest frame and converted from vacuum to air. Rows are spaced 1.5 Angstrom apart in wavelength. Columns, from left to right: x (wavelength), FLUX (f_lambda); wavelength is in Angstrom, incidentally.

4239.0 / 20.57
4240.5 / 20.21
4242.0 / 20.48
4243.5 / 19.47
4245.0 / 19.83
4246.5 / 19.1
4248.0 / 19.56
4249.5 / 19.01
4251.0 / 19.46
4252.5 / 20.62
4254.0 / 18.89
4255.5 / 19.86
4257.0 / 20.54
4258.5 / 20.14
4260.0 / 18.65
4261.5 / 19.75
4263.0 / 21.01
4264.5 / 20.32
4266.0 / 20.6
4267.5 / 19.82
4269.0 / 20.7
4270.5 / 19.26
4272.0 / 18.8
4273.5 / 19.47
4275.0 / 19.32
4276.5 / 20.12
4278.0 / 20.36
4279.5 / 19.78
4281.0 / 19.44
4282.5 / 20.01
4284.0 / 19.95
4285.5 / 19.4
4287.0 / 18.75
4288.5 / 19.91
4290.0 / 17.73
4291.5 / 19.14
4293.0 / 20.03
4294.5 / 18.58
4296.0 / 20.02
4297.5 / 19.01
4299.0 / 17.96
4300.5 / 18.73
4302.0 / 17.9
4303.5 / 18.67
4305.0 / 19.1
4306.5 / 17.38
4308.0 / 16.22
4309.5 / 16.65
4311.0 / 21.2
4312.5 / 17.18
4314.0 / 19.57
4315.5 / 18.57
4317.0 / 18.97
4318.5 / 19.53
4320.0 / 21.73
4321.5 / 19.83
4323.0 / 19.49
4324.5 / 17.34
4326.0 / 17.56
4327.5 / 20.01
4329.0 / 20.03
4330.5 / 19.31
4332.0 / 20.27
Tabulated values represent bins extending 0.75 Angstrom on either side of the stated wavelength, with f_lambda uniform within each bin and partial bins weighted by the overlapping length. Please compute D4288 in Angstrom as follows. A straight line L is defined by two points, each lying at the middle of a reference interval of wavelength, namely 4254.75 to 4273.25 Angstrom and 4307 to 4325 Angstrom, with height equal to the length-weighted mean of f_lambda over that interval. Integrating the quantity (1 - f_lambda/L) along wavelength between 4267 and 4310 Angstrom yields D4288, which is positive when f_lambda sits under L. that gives 0.9 Angstrom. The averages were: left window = 19.9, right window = 18.9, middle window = 19.1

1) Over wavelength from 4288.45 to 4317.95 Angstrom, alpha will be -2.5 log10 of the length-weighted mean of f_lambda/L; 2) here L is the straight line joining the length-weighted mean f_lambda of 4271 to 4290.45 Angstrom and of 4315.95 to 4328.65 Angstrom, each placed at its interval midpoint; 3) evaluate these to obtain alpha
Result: 0.05 mag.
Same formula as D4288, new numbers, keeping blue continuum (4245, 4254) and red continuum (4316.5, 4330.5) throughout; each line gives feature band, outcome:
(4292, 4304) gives 0.3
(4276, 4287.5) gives -0.2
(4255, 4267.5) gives -0.4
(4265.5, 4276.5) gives -0.1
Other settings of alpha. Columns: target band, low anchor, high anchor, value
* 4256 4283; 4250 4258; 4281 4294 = -0.01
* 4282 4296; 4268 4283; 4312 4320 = 0.01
